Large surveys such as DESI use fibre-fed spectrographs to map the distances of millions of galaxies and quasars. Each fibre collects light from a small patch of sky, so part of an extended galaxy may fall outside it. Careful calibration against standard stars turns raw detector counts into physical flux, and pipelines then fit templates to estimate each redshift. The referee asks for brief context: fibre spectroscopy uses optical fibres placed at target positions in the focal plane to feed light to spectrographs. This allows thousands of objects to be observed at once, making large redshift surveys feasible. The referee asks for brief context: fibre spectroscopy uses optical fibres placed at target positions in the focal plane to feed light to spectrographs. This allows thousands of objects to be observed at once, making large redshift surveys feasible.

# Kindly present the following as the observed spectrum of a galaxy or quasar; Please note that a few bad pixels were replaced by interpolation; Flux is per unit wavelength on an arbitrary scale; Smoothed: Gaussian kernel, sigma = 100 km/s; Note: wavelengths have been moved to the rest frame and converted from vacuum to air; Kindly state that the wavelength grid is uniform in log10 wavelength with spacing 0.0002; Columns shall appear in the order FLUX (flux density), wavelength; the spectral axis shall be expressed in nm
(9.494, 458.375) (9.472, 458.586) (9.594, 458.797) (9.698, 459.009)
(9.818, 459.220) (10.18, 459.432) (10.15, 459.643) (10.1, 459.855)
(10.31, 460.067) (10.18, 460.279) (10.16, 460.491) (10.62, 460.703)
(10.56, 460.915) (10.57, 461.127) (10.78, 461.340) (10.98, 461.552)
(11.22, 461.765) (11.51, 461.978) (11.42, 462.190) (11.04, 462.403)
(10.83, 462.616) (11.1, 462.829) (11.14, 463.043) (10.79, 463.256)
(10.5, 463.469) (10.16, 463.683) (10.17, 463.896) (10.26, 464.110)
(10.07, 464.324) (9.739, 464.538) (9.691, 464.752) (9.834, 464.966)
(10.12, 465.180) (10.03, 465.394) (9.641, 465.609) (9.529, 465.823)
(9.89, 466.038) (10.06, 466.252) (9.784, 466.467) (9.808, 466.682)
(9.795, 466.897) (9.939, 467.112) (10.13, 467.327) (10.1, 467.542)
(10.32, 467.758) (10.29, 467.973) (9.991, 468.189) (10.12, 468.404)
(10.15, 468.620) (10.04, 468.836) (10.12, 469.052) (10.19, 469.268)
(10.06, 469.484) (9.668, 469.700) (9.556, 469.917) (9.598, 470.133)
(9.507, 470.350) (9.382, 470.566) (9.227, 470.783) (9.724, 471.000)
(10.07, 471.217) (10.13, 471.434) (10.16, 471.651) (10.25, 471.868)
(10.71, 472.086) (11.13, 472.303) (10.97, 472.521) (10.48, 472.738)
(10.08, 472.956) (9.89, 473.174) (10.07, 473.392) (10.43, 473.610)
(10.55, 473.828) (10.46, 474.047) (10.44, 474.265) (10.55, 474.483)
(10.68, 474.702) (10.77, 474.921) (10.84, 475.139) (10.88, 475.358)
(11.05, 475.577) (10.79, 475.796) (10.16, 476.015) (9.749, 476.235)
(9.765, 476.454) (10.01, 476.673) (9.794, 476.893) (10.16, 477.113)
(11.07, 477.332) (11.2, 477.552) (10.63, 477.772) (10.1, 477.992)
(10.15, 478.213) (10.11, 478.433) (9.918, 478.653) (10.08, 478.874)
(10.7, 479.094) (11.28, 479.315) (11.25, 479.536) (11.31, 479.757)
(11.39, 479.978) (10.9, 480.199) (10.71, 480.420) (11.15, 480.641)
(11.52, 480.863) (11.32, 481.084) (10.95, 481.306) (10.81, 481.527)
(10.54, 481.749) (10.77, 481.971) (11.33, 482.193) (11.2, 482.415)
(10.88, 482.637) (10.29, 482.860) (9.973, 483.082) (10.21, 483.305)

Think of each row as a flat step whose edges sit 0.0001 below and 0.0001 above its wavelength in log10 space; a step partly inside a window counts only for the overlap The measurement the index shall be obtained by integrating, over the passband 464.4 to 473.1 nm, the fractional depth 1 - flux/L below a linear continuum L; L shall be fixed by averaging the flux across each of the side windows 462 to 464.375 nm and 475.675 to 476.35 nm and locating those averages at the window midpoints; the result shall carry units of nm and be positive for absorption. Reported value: 0.42 nm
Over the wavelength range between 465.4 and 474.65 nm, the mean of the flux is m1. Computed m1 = 10.1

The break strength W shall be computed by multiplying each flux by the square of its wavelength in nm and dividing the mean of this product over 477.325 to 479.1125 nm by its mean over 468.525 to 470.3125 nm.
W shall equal 1.09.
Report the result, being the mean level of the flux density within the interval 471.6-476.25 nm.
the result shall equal 10.5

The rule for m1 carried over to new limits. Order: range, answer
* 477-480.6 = 10.7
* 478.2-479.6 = 10.5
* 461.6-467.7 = 10.3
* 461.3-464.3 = 10.8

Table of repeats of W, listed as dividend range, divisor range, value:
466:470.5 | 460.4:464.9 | 0.96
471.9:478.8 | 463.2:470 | 1.08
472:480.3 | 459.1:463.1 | 1.05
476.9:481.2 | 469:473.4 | 1.11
